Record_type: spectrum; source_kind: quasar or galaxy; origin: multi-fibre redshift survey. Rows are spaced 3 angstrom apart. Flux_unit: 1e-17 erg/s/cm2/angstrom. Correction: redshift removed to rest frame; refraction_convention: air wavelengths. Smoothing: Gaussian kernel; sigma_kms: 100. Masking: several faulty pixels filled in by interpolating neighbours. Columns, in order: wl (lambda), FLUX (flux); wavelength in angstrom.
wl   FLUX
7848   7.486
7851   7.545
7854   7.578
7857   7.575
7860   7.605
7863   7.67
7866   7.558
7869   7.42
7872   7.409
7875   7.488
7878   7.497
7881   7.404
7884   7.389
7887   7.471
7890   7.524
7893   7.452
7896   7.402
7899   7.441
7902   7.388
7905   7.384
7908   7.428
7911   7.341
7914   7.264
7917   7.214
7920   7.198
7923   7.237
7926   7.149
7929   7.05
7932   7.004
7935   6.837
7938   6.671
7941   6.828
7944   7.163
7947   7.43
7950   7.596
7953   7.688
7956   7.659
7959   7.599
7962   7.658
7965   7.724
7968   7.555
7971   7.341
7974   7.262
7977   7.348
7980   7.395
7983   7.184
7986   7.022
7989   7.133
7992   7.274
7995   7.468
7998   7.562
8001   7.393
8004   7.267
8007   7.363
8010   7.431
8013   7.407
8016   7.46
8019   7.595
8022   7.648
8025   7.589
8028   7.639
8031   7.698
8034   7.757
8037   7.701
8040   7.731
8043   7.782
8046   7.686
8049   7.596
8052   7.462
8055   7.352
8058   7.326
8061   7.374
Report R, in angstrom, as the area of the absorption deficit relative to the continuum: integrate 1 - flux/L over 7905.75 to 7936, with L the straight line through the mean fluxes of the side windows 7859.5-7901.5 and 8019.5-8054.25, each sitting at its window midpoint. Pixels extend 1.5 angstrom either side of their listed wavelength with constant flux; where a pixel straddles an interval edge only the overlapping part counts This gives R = 1.4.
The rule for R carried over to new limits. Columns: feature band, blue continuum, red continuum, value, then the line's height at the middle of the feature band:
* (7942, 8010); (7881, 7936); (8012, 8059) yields 0.4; 7.45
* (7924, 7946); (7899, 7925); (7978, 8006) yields 1.0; 7.31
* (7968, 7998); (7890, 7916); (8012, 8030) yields 0.8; 7.51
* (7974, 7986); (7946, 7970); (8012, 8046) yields 0.6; 7.62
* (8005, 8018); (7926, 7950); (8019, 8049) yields 0.2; 7.53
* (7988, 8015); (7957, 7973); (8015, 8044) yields 0.9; 7.62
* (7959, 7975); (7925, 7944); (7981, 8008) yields -0.9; 7.13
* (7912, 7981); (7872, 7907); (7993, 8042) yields 1.7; 7.49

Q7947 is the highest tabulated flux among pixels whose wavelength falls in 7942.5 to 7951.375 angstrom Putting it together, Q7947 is 7.596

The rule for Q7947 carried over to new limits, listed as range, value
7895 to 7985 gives 7.724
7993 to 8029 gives 7.648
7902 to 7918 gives 7.428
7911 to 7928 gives 7.341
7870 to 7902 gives 7.524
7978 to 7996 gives 7.468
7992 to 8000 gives 7.562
